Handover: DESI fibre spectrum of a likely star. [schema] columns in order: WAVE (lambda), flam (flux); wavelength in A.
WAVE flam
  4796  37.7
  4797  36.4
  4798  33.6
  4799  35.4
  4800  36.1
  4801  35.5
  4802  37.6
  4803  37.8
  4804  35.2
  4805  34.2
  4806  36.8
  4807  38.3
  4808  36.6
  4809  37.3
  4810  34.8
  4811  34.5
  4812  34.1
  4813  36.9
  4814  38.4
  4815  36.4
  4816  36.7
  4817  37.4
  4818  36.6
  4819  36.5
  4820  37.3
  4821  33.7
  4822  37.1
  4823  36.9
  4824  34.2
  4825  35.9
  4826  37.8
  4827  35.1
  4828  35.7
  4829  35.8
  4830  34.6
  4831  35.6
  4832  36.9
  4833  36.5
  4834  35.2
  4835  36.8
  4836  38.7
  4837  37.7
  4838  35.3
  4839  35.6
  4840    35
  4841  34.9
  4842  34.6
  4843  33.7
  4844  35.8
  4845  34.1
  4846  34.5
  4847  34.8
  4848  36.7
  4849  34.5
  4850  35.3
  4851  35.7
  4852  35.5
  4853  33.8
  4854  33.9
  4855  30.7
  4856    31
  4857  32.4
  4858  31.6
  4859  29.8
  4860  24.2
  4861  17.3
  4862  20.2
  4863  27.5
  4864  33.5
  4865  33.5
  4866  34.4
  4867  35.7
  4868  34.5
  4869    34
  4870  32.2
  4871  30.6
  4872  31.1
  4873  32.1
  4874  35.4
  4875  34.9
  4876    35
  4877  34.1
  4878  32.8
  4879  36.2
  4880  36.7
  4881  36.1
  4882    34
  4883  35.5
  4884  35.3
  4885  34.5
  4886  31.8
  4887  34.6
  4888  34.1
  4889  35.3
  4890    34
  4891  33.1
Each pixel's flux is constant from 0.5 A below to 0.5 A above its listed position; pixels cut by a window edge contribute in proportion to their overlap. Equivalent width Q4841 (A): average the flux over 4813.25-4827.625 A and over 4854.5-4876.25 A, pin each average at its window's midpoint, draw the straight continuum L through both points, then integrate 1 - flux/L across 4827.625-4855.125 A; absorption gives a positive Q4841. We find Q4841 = -1.2 A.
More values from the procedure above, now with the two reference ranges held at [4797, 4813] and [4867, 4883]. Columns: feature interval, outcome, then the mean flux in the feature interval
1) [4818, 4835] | -0.3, 36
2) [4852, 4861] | 1.1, 30.4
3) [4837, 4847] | 0.0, 35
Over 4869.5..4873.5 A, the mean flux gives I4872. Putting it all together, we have 31.5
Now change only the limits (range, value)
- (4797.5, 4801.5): 35.1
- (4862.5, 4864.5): 30.5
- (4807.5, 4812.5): 35.5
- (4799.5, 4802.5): 36.4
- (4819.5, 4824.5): 35.8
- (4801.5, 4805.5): 36.2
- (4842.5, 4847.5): 34.6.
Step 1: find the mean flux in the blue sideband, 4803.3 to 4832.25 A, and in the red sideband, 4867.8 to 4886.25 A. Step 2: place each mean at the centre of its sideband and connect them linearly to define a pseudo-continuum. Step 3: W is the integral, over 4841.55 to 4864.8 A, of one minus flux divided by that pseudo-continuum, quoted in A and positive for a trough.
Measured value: 2.1 A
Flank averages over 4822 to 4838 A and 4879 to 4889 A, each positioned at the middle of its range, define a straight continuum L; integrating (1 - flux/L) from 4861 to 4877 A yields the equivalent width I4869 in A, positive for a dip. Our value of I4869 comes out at 1.5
